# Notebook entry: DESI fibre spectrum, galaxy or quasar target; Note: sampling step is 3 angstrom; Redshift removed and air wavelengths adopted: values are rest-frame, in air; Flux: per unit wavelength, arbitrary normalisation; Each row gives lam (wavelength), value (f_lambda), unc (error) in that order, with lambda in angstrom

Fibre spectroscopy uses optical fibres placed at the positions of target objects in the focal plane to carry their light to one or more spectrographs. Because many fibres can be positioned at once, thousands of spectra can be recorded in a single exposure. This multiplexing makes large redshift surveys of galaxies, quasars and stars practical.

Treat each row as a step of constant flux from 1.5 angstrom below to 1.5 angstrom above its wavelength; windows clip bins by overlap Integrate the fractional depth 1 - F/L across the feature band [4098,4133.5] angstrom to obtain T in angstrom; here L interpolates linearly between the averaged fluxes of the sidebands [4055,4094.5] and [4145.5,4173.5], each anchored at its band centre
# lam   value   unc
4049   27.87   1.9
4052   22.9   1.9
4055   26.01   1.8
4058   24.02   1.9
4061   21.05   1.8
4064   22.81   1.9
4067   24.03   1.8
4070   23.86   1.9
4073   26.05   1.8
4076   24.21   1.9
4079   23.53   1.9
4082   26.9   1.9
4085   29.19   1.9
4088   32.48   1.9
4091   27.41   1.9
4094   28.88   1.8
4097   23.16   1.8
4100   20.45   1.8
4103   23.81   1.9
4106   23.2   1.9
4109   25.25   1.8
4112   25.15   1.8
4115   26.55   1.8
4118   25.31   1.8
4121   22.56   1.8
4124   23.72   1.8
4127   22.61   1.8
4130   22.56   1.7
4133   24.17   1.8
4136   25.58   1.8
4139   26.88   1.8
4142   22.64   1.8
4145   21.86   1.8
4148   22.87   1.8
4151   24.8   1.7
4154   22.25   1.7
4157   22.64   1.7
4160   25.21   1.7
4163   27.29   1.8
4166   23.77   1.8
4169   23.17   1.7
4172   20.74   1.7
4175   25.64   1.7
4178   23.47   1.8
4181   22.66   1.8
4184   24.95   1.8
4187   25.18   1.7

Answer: 1.3 angstrom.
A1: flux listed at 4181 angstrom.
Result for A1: 22.66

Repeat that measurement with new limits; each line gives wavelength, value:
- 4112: 25.15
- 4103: 23.81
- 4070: 23.86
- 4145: 21.86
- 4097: 23.16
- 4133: 24.17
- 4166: 23.77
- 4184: 24.95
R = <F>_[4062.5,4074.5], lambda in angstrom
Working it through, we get 24.2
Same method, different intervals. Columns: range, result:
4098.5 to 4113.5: 23.6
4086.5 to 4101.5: 26.5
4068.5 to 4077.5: 24.7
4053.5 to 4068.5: 23.6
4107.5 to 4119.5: 25.6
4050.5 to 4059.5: 24.3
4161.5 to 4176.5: 24.1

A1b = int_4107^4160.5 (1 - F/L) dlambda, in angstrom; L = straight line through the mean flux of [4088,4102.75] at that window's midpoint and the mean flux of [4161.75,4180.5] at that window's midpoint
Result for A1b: 1.63 angstrom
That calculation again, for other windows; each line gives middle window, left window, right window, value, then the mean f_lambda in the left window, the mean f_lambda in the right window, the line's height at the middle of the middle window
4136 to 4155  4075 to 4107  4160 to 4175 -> 0.65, 25.8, 24.1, 24.6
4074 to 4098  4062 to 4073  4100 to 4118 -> -2.92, 23.8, 24.5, 24.1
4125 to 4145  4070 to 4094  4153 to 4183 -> 0.87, 27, 23.7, 25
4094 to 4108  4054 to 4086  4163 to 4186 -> 0.54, 24.6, 23.8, 24.4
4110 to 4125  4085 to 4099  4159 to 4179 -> 1.08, 27.8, 24.2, 26.6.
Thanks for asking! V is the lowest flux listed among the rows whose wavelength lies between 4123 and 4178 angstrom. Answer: 20.74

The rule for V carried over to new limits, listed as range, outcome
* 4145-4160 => 21.86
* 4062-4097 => 22.81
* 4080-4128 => 20.45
